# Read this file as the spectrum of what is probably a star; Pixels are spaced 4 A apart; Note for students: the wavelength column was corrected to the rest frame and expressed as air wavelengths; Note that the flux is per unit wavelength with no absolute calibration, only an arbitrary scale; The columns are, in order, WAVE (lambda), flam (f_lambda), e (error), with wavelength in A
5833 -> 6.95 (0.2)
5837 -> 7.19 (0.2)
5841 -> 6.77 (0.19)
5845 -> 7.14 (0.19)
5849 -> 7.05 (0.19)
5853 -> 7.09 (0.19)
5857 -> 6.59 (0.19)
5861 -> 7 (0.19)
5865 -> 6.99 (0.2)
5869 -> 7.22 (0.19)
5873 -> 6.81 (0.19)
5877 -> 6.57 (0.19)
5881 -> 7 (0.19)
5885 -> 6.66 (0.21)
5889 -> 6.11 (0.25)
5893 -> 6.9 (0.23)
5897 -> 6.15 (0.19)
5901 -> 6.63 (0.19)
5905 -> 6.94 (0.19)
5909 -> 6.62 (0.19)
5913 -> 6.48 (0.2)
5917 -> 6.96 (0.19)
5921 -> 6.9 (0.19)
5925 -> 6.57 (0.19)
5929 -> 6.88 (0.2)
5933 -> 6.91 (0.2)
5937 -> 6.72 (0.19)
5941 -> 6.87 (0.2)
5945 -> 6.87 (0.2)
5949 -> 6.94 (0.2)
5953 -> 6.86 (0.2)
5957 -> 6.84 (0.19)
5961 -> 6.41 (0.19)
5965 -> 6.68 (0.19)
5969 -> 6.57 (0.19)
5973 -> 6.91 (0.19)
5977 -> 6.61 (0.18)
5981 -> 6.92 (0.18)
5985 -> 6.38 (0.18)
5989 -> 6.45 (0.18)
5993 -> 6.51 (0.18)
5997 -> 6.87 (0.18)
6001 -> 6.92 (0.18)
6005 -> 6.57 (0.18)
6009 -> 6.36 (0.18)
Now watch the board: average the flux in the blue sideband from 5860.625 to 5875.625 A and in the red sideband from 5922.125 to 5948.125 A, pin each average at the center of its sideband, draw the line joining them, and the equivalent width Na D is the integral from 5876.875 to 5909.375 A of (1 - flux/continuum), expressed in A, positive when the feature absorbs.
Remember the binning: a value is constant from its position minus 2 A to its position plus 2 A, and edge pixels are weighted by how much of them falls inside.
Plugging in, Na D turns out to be 1.4 A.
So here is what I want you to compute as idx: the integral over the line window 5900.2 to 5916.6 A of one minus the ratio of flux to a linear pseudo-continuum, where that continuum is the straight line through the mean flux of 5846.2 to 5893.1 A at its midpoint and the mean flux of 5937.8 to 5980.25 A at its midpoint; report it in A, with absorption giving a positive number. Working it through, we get 0.2 A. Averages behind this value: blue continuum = 6.84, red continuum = 6.76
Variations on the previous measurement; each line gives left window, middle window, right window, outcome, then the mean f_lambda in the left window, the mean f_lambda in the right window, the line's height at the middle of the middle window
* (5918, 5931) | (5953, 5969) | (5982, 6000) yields 0.06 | 6.8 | 6.59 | 6.69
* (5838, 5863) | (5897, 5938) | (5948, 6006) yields 0.49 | 6.95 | 6.69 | 6.81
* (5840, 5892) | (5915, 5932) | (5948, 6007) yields -0.16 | 6.85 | 6.69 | 6.77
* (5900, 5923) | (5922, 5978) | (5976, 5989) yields -0.72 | 6.76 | 6.61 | 6.68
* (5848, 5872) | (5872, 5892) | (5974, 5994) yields 0.80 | 6.98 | 6.59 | 6.91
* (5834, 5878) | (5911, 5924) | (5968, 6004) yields 0.12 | 6.96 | 6.68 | 6.83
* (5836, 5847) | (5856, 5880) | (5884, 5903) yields -0.48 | 7.02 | 6.48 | 6.74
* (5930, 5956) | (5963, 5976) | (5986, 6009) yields 0.07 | 6.86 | 6.63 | 6.75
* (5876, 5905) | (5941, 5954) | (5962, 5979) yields -0.46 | 6.6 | 6.68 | 6.65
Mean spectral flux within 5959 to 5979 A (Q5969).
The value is 6.64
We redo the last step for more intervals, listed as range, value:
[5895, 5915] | 6.56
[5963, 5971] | 6.62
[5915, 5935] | 6.84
